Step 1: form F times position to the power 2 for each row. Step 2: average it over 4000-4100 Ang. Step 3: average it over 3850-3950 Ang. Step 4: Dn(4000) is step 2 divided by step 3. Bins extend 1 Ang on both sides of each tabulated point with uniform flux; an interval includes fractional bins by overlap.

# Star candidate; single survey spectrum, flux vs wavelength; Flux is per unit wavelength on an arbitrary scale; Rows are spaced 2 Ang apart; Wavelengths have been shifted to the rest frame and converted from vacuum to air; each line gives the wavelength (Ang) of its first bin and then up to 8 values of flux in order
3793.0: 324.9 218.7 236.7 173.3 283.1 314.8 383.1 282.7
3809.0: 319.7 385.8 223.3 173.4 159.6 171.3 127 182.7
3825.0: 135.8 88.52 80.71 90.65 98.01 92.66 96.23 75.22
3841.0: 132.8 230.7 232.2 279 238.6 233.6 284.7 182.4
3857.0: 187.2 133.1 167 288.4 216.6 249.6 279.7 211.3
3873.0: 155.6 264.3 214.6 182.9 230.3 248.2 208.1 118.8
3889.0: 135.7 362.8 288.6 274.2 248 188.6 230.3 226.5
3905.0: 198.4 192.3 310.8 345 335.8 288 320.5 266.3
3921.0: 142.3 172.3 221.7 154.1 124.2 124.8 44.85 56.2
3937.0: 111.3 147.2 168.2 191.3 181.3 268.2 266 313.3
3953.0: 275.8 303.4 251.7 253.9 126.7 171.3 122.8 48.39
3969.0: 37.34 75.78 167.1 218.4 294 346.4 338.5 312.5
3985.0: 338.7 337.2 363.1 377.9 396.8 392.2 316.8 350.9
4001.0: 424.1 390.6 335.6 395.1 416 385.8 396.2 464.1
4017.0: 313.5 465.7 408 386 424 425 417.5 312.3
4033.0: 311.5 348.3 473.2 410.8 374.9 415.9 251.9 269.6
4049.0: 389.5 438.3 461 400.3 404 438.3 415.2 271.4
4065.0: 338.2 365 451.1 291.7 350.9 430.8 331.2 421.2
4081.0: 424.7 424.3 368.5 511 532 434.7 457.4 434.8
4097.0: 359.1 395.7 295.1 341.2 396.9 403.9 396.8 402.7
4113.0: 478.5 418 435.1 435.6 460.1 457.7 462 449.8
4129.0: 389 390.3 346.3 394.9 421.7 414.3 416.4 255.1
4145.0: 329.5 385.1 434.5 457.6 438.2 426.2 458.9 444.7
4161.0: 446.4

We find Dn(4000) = 2.0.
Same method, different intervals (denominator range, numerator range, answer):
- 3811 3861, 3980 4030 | 2.48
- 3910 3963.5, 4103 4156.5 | 2.17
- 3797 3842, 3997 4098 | 2.38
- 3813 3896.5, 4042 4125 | 2.35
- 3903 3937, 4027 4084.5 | 2.00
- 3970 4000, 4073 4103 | 1.40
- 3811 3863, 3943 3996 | 1.58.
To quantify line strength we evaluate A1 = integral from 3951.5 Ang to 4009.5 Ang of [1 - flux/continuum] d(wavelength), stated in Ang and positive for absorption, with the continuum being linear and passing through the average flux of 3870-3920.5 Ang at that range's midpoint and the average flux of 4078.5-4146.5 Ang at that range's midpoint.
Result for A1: 5.4 Ang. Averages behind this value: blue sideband 241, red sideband 410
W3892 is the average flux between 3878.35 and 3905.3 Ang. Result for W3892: 226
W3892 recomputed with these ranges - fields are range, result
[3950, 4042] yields 322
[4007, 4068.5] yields 387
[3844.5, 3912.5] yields 230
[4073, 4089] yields 419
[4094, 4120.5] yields 401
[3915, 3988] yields 204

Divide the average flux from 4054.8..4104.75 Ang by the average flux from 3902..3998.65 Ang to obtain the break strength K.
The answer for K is 1.71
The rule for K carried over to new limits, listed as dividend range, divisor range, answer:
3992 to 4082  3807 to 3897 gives 1.92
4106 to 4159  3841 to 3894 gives 1.86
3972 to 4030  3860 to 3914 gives 1.55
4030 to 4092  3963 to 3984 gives 2.00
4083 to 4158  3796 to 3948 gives 2.01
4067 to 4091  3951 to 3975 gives 2.35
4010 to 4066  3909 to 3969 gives 1.94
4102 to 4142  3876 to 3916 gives 1.72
